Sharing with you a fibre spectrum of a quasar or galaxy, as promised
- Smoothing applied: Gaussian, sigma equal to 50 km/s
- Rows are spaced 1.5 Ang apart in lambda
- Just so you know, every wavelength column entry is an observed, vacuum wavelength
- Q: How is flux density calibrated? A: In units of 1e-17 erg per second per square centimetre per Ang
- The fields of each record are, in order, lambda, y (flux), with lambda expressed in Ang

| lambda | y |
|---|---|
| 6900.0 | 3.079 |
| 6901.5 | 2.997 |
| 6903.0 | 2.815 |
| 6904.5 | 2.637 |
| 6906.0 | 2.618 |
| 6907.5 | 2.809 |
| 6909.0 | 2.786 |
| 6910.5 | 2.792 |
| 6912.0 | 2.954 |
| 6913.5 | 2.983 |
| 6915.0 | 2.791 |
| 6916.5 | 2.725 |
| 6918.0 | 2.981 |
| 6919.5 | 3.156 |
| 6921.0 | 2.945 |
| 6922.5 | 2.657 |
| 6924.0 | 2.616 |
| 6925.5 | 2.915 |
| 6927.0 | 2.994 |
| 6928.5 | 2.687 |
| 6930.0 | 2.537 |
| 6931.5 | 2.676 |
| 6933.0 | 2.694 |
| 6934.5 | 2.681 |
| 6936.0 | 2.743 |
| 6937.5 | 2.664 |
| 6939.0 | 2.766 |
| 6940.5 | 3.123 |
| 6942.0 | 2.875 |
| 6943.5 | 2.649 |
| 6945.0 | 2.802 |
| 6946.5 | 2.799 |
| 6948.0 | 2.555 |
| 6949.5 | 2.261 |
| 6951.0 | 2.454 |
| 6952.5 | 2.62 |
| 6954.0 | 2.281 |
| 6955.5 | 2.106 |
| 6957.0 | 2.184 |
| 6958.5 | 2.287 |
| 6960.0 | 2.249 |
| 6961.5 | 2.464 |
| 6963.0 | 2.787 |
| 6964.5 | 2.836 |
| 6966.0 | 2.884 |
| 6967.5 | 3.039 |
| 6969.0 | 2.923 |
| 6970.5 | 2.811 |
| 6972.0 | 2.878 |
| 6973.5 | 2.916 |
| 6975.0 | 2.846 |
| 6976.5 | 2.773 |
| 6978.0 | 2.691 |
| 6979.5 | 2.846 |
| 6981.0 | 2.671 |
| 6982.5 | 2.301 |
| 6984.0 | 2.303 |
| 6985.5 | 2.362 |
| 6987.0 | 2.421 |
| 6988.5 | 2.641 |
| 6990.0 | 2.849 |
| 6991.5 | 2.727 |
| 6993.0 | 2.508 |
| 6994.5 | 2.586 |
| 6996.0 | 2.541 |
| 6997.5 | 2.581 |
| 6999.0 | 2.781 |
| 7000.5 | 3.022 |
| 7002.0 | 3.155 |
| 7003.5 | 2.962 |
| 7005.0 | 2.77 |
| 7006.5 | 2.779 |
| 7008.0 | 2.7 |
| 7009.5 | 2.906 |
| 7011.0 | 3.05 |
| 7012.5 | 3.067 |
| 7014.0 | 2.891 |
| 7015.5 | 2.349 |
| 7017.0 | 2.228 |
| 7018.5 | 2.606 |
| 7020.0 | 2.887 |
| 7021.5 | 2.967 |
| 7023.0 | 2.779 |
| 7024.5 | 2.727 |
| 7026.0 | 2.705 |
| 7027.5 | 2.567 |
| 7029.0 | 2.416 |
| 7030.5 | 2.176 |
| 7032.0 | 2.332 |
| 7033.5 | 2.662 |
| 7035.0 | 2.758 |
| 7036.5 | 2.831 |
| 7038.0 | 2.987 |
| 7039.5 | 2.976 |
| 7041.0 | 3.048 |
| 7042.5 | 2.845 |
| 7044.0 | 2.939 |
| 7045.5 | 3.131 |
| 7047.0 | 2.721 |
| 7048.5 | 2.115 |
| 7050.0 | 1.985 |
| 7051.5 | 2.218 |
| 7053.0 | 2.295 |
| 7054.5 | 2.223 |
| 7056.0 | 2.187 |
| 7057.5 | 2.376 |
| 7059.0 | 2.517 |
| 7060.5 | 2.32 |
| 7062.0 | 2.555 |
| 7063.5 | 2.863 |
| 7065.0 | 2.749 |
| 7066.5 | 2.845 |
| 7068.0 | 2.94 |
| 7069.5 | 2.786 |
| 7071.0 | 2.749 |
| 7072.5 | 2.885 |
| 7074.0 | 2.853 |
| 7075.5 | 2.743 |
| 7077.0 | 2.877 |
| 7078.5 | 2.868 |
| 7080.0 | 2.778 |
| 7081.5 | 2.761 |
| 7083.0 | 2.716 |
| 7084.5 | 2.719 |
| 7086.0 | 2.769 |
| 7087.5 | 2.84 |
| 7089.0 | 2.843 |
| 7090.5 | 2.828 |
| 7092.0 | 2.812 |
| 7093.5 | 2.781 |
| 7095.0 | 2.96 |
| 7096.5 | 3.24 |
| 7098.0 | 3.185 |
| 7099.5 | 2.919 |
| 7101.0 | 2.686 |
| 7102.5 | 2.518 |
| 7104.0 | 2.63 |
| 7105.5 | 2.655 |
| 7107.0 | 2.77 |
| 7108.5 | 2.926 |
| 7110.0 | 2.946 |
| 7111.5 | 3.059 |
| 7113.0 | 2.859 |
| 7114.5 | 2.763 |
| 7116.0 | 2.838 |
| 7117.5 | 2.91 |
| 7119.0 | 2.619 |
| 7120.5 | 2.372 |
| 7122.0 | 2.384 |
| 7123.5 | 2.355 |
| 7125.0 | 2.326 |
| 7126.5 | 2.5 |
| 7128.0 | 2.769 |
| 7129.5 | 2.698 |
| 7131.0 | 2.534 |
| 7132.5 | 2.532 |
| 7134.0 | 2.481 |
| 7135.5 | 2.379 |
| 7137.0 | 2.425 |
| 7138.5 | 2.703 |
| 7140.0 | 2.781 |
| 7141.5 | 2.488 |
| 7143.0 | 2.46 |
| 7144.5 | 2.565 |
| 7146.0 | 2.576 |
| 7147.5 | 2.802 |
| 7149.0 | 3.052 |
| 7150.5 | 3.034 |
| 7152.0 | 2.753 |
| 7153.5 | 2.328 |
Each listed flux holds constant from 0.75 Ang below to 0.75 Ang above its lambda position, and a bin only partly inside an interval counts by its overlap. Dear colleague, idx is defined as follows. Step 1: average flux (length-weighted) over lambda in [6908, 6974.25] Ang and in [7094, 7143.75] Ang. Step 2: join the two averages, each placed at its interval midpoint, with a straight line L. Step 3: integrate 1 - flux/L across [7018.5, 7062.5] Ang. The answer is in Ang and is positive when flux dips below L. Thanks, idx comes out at 1.7 Ang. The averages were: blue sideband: 2.72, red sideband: 2.69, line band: 2.6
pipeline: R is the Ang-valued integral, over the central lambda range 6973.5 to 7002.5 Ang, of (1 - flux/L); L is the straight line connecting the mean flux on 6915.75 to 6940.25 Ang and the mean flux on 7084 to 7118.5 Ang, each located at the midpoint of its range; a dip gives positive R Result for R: 1.4 Ang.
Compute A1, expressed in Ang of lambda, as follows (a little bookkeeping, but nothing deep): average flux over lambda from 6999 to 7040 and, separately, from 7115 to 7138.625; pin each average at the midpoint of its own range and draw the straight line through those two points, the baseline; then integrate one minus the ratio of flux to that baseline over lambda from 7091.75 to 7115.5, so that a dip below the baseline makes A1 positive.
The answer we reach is -2.4 Ang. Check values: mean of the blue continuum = 2.75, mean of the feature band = 2.86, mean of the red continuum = 2.55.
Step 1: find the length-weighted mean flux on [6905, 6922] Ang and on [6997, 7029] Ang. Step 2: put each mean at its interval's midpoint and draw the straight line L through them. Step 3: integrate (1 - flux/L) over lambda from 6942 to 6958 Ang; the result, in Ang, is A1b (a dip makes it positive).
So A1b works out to 1.9 Ang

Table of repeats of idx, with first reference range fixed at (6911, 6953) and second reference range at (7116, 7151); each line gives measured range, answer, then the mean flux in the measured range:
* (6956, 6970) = 0.6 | 2.62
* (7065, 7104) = -2.8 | 2.83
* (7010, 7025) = -0.4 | 2.76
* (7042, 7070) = 1.1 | 2.55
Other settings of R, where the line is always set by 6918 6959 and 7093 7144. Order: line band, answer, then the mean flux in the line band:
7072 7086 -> -0.59 Ang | 2.8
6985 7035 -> -0.31 Ang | 2.69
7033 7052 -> -0.27 Ang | 2.72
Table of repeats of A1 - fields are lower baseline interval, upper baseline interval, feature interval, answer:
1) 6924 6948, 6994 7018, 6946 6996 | 3.0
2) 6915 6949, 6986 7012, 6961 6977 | -0.4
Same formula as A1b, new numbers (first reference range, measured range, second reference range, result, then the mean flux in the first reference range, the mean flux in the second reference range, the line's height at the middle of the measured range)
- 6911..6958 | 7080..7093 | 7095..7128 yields -0.2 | 2.7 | 2.74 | 2.74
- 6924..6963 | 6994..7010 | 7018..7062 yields -1.2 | 2.61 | 2.6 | 2.6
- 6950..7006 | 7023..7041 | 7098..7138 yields -0.1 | 2.65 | 2.66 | 2.65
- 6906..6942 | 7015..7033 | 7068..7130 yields 1.4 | 2.81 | 2.77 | 2.79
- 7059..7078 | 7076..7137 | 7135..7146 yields -1.9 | 2.76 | 2.55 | 2.65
